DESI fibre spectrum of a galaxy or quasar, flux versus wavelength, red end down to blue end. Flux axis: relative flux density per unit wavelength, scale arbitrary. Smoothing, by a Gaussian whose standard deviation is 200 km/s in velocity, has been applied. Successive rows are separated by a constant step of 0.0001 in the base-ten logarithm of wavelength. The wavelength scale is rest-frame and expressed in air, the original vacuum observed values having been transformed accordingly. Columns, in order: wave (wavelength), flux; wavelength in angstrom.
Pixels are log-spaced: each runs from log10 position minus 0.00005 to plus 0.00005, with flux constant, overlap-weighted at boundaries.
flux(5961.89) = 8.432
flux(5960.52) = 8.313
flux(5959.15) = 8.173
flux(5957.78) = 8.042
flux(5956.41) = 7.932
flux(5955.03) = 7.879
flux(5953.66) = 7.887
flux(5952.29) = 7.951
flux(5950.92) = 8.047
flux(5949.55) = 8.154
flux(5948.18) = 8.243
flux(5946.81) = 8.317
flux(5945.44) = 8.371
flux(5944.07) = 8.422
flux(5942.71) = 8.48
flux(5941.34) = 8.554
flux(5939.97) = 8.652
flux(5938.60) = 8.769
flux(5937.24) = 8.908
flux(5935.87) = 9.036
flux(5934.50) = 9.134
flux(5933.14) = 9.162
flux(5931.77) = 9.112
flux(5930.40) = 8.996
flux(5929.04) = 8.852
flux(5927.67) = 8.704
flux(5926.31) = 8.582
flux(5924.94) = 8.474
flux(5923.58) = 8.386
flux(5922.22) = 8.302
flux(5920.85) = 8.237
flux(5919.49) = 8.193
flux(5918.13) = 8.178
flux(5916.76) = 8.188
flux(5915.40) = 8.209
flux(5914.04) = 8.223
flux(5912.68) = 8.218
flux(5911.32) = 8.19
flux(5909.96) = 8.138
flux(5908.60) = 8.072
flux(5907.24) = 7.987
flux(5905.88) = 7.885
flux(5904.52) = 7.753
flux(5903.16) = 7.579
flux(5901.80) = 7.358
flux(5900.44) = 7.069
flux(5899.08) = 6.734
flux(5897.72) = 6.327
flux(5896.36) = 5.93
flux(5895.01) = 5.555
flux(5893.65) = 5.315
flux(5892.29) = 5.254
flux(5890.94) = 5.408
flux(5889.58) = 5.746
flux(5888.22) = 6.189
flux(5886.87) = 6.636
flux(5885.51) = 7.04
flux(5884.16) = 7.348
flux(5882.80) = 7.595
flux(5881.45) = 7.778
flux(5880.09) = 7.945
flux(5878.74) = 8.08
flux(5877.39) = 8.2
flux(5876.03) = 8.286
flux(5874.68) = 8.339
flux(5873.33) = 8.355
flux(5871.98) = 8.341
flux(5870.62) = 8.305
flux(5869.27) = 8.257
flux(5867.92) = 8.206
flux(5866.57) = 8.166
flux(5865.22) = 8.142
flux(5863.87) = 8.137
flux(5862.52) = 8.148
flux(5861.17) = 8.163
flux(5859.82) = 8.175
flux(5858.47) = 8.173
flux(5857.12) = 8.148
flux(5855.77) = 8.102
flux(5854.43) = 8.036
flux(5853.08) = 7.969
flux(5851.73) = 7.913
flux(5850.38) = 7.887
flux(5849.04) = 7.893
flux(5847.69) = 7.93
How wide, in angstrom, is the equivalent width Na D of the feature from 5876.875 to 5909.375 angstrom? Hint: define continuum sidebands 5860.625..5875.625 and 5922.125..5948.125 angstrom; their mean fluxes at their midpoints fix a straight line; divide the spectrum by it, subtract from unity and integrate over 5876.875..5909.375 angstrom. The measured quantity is 5.6 angstrom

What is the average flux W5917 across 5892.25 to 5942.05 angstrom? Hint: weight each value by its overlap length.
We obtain 7.99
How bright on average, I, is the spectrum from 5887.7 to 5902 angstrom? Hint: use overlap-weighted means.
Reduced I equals 6.03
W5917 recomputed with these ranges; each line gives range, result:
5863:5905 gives 7.27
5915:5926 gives 8.28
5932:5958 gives 8.44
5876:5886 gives 7.76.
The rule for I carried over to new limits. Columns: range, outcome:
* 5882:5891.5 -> 6.59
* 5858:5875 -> 8.22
